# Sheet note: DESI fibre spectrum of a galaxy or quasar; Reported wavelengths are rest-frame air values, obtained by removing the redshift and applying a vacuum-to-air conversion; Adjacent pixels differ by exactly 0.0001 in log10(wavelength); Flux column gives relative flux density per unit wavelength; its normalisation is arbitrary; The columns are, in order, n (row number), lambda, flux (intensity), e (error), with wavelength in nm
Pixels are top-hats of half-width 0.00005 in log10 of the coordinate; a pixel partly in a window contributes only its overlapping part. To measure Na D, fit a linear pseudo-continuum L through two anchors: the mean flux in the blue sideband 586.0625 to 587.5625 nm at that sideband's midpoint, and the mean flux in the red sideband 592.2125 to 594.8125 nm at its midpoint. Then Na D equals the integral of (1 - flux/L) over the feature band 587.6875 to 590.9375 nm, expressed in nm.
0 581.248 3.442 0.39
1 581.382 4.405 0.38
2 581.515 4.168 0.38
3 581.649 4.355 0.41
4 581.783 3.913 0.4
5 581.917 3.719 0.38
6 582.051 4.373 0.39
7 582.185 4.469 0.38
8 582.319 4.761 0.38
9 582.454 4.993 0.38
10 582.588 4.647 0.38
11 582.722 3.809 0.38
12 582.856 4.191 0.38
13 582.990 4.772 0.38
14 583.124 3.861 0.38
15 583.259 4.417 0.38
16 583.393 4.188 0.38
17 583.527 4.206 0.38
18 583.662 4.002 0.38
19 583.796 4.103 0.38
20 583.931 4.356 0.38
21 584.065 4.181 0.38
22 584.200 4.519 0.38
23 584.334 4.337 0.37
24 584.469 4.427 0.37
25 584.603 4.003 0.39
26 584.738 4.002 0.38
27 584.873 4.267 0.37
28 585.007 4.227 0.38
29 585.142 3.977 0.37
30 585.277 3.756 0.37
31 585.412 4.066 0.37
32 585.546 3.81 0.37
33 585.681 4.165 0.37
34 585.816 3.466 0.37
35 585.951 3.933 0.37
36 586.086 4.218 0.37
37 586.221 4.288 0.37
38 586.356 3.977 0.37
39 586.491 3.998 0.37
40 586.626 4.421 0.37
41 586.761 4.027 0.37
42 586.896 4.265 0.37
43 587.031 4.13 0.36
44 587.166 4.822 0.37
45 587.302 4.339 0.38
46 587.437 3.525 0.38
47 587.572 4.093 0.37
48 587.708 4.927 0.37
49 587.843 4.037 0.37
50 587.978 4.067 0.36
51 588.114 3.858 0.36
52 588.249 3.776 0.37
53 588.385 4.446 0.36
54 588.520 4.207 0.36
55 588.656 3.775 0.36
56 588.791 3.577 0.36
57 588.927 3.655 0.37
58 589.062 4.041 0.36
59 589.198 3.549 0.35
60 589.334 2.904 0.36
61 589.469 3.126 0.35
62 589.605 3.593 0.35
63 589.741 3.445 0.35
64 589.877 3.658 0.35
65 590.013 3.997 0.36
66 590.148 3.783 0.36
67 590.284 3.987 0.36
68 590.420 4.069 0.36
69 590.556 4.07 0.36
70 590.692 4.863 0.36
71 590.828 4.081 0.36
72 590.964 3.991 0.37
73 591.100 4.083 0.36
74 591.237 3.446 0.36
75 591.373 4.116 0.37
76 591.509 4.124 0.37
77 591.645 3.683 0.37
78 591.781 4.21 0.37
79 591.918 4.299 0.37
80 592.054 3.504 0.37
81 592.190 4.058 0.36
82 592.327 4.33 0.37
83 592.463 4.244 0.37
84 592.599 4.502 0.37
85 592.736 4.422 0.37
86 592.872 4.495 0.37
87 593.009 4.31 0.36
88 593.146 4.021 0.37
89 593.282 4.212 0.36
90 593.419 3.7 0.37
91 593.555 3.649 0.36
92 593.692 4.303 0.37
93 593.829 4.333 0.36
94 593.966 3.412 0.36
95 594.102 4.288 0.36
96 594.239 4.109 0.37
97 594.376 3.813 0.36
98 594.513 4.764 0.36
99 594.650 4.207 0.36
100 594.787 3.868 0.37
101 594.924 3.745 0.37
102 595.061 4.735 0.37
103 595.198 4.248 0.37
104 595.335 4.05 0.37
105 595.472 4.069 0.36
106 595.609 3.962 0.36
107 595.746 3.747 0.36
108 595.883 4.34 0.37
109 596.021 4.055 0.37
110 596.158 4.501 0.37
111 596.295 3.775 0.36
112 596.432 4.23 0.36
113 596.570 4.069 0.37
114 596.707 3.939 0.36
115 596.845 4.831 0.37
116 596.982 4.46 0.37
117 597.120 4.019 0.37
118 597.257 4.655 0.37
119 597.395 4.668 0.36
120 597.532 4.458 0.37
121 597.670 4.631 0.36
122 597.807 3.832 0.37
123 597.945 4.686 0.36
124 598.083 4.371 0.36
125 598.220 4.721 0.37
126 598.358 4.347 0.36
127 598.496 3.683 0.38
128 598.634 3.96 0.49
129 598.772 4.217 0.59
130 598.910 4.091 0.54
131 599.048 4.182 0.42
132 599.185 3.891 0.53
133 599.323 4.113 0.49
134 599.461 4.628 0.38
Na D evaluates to 0.23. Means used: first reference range 4.18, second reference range 4.16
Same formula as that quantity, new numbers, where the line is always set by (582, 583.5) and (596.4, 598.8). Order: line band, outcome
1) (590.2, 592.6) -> 0.15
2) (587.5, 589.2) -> 0.14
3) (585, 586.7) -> 0.14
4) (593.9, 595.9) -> 0.12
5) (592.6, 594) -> 0.07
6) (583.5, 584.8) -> 0.05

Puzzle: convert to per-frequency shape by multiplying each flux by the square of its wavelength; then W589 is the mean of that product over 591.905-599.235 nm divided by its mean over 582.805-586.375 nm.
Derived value 1.0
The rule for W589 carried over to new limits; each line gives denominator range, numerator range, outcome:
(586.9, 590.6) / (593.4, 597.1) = 1.08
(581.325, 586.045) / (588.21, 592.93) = 0.96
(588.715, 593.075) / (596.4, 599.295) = 1.11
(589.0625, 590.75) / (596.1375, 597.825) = 1.18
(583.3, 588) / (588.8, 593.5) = 0.97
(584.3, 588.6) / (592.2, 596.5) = 1.03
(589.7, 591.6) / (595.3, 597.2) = 1.06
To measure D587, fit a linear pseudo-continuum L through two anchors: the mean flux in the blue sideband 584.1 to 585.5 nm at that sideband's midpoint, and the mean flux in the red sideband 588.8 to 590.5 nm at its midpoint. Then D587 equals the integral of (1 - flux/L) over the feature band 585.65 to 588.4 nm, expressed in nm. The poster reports -0.14 nm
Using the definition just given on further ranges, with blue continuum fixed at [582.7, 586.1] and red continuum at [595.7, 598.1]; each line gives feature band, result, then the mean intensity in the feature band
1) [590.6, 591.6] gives 0.03 nm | 4.09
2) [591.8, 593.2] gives 0.01 nm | 4.22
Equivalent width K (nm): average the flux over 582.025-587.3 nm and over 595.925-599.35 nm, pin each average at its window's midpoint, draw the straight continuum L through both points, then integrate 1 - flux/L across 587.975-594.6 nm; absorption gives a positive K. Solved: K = 0.40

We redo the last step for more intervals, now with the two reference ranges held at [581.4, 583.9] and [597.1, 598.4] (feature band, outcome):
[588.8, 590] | 0.23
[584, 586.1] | 0.11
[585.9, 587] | 0.05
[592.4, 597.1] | 0.28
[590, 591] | 0.06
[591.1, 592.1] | 0.10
